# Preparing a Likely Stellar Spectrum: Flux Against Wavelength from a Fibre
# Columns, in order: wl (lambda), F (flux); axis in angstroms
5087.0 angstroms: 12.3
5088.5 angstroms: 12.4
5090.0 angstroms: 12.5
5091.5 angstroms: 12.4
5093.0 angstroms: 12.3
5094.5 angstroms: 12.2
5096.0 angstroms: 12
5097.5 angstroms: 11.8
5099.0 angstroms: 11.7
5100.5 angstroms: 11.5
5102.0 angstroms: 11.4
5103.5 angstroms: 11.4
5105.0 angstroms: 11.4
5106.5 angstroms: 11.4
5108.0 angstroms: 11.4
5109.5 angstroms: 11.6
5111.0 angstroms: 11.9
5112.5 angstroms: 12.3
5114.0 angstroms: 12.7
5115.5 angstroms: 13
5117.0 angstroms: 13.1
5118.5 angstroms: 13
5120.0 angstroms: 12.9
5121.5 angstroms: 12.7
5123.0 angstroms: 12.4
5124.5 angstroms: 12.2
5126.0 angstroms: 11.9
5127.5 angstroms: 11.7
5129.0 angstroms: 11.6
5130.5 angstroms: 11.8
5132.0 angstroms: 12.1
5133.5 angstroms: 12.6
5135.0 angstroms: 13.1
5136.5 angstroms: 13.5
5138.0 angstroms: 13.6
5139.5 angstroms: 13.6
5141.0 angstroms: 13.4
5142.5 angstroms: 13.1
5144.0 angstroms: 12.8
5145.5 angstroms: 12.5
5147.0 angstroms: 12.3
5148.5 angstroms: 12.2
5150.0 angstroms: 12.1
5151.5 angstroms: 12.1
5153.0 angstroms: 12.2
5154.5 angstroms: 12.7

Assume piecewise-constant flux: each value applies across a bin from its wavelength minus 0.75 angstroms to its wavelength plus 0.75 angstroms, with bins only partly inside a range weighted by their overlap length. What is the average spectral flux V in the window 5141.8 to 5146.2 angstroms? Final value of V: 12.8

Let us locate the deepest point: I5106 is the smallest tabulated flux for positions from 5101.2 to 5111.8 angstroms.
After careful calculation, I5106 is 11.4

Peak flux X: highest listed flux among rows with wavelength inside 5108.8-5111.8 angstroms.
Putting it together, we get 11.9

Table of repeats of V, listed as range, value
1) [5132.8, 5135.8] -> 12.9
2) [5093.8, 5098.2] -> 12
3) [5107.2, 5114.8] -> 12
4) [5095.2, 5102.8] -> 11.7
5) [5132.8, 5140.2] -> 13.3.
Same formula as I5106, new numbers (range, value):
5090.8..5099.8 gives 11.7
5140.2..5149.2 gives 12.2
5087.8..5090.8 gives 12.4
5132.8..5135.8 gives 12.6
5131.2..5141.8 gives 12.1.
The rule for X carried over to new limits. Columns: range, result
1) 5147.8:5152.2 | 12.2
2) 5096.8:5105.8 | 11.8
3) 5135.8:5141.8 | 13.6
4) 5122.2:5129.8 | 12.4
